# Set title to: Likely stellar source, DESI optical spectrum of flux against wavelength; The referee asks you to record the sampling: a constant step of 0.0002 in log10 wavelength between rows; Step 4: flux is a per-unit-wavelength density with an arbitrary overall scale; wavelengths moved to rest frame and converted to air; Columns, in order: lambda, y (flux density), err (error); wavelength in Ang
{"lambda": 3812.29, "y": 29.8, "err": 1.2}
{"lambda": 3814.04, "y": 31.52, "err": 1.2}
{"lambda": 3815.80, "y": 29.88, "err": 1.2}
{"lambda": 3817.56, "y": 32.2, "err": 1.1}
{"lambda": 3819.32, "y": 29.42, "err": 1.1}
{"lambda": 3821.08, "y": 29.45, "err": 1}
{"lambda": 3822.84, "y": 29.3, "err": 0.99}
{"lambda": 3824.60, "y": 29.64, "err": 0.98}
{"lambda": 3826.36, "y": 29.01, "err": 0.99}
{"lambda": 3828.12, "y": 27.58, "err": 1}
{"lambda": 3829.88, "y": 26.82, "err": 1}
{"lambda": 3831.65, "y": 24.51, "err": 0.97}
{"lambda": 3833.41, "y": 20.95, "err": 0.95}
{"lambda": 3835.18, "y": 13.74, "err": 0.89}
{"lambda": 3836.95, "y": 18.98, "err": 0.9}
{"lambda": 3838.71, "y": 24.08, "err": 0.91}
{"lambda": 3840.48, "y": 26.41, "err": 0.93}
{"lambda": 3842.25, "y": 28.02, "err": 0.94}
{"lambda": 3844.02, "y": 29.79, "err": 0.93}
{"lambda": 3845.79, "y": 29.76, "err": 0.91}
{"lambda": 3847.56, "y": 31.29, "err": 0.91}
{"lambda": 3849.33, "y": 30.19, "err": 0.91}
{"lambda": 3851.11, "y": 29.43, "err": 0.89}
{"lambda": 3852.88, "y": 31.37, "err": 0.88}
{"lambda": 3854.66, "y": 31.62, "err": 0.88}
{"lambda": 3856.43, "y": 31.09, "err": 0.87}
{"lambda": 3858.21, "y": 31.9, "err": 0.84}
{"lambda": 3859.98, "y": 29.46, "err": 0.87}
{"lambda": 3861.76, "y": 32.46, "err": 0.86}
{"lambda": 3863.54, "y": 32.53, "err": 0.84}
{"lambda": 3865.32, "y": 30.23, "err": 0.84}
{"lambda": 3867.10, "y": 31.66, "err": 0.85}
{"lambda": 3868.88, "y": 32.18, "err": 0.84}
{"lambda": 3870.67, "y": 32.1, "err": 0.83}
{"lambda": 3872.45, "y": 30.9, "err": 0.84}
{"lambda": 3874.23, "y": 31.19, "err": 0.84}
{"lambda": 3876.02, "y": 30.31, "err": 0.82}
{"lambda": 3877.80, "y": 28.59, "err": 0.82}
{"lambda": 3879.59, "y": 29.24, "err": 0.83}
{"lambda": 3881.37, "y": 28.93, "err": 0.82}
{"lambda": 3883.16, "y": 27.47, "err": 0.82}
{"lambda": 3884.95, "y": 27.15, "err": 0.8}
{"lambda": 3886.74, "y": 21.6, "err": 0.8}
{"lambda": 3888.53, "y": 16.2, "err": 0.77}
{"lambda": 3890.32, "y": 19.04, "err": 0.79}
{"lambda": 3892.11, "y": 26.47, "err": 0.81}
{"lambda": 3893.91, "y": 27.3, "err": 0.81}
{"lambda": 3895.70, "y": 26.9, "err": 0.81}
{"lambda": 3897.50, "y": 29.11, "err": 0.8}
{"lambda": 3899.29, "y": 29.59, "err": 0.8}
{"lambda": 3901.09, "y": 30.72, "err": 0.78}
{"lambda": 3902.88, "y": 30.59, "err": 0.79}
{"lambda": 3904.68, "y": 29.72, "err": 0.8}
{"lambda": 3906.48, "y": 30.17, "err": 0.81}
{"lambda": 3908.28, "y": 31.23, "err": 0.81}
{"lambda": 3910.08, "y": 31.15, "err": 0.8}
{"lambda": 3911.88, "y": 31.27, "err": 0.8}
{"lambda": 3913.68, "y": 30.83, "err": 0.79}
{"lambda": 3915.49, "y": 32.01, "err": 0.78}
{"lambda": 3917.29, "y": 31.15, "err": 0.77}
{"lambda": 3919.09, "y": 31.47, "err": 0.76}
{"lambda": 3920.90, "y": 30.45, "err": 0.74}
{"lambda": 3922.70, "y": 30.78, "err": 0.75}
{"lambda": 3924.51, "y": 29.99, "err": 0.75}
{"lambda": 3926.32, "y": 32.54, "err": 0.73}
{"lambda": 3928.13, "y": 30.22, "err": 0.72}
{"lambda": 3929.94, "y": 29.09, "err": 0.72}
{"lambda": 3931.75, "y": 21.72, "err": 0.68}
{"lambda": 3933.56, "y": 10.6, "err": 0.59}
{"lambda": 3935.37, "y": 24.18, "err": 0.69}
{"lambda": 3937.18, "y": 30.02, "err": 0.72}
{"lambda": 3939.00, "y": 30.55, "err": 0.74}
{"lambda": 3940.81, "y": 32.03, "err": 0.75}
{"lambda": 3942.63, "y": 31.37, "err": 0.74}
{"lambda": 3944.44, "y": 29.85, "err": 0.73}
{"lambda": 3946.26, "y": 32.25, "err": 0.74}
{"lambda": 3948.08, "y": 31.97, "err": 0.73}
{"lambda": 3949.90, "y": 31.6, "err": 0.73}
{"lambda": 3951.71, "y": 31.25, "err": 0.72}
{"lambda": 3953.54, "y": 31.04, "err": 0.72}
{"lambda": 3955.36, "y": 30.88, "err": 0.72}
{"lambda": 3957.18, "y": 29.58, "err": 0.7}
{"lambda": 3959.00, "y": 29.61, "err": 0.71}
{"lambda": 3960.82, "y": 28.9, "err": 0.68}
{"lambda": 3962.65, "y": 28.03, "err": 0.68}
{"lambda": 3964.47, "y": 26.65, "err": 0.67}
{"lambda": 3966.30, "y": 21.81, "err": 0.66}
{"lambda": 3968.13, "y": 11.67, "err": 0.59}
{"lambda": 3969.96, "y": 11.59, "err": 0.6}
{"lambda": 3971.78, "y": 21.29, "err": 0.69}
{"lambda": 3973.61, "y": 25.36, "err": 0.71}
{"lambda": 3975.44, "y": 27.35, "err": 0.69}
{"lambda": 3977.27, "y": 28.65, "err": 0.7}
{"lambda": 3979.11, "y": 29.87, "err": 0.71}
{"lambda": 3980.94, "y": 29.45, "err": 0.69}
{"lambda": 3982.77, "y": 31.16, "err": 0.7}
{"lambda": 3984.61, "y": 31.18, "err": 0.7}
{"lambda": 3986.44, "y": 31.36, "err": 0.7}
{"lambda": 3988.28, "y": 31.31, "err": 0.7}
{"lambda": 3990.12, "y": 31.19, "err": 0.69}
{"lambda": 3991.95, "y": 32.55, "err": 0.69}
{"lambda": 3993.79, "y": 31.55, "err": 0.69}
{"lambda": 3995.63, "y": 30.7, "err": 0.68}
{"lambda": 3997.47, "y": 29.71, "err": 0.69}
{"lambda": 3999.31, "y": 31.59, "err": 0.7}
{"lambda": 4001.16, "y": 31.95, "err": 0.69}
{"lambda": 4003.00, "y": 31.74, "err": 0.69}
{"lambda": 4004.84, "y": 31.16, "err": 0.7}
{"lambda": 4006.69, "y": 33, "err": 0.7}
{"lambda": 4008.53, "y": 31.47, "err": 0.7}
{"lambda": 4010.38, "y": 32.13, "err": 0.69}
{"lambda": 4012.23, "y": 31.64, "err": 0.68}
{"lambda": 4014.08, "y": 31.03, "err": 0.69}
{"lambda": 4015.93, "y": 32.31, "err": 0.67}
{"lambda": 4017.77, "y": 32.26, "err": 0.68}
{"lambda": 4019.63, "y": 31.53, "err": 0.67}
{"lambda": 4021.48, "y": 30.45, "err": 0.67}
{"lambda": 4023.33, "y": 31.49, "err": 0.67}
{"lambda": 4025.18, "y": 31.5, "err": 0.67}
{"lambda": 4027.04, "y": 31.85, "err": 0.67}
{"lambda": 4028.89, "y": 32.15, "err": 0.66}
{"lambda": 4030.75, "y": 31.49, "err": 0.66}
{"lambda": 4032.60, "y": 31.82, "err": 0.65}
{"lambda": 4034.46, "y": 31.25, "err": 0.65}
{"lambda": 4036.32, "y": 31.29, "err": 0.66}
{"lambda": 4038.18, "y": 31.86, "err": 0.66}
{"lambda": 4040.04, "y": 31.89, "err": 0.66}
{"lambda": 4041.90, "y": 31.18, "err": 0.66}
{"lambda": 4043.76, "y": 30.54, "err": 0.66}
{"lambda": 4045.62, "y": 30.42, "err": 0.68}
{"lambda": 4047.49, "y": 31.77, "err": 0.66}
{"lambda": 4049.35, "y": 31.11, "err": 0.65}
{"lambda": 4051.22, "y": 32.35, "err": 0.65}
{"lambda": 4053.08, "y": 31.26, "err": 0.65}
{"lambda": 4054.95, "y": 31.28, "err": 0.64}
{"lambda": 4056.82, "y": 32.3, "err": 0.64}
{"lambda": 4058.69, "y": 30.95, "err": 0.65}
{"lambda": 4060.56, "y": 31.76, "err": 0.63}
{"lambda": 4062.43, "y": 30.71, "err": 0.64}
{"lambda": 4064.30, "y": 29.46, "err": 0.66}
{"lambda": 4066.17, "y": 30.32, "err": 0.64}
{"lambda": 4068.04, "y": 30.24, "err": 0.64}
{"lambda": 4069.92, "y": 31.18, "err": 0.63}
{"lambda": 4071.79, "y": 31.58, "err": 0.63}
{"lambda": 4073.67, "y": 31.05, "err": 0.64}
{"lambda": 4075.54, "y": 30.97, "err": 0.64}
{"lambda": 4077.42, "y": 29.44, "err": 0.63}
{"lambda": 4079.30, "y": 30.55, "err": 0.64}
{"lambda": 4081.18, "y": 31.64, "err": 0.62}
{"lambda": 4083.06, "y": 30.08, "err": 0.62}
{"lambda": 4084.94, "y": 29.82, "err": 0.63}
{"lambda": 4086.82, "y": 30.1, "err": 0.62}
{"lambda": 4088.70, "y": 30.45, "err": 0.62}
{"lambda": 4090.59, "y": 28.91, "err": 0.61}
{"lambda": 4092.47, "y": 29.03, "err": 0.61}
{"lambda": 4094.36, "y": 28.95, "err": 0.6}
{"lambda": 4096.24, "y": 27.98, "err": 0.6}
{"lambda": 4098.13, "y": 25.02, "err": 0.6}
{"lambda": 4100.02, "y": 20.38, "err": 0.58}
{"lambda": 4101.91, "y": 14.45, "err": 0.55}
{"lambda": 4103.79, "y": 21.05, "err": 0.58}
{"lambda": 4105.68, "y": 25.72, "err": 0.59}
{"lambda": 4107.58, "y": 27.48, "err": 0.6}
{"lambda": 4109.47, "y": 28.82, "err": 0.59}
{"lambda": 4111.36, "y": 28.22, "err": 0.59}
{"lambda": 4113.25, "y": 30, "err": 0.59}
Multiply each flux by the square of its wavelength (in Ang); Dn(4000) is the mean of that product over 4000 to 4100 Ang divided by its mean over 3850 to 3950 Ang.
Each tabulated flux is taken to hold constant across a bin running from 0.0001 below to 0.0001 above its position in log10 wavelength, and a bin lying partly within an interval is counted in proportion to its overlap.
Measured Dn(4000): 1.1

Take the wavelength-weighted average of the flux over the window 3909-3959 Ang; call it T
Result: 29.6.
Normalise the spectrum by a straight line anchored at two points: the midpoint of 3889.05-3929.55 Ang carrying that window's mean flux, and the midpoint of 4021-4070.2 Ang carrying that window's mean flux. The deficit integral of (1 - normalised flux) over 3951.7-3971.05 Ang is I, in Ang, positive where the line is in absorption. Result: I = 3.2 Ang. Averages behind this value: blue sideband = 29.5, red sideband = 31.3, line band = 25.2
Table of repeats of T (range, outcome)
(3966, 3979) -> 21.6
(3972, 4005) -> 30.2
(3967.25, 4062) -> 30.2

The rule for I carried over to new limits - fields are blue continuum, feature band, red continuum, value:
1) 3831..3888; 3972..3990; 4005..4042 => 0.9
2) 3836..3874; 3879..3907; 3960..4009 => 2.4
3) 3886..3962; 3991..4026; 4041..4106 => -3.0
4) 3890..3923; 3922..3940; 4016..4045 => 1.8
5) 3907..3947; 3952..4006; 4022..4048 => 3.6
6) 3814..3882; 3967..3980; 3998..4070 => 3.6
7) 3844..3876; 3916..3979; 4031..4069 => 7.2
